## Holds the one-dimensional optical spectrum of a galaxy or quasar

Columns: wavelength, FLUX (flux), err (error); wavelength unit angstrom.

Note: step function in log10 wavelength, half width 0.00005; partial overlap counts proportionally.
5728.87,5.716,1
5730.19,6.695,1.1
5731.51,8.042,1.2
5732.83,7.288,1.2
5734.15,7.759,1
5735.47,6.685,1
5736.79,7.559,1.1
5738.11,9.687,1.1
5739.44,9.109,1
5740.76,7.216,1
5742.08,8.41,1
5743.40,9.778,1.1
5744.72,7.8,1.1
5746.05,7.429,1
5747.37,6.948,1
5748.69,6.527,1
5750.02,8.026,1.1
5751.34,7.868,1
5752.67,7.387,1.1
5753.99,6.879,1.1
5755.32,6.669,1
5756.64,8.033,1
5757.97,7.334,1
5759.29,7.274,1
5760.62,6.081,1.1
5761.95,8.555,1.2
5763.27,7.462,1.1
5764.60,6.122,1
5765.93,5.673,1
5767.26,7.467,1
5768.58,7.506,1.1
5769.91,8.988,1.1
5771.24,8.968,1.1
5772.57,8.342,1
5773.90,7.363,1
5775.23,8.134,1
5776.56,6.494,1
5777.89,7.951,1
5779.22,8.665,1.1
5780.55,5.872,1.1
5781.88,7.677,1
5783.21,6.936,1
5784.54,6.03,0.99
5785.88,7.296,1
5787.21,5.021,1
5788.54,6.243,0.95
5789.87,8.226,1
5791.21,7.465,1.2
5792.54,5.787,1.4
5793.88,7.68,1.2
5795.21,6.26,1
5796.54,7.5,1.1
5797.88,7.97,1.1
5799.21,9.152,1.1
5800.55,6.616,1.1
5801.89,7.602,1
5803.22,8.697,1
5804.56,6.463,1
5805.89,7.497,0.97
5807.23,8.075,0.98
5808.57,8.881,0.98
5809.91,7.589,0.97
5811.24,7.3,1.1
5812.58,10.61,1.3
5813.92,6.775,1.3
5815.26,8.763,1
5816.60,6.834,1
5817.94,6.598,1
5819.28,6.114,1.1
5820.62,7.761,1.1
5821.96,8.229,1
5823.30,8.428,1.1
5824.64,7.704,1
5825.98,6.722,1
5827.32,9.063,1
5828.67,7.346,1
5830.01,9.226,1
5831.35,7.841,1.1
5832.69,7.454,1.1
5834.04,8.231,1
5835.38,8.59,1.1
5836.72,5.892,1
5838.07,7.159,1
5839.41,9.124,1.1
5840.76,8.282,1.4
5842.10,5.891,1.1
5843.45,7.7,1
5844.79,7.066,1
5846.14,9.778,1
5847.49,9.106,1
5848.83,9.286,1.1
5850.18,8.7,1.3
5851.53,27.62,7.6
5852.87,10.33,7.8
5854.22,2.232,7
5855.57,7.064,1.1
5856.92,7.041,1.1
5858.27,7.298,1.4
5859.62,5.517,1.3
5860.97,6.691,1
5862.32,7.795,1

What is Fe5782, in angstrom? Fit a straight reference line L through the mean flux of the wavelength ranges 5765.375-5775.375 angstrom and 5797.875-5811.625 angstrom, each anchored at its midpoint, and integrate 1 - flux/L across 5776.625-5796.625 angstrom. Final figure 2.22 angstrom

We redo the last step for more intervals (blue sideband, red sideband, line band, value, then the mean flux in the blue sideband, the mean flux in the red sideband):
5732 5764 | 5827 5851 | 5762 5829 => 3.8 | 7.66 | 8.2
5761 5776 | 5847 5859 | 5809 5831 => 2.8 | 7.65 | 9.84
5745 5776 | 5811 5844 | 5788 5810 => 0.3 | 7.44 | 7.75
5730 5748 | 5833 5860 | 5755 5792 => 3.9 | 7.92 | 8.61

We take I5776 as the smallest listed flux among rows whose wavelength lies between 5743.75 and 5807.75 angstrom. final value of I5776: 5.021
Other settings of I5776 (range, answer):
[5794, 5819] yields 6.26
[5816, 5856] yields 2.232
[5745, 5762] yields 6.081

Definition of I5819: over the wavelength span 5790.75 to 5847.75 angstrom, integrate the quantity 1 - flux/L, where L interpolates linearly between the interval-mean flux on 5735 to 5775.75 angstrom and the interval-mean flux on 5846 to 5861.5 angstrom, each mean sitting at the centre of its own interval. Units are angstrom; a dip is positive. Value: 6.18 angstrom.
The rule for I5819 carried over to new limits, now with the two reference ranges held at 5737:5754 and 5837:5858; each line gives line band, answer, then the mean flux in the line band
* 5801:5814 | 0.9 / 7.98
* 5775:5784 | 1.0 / 7.34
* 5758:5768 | 1.4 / 6.98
